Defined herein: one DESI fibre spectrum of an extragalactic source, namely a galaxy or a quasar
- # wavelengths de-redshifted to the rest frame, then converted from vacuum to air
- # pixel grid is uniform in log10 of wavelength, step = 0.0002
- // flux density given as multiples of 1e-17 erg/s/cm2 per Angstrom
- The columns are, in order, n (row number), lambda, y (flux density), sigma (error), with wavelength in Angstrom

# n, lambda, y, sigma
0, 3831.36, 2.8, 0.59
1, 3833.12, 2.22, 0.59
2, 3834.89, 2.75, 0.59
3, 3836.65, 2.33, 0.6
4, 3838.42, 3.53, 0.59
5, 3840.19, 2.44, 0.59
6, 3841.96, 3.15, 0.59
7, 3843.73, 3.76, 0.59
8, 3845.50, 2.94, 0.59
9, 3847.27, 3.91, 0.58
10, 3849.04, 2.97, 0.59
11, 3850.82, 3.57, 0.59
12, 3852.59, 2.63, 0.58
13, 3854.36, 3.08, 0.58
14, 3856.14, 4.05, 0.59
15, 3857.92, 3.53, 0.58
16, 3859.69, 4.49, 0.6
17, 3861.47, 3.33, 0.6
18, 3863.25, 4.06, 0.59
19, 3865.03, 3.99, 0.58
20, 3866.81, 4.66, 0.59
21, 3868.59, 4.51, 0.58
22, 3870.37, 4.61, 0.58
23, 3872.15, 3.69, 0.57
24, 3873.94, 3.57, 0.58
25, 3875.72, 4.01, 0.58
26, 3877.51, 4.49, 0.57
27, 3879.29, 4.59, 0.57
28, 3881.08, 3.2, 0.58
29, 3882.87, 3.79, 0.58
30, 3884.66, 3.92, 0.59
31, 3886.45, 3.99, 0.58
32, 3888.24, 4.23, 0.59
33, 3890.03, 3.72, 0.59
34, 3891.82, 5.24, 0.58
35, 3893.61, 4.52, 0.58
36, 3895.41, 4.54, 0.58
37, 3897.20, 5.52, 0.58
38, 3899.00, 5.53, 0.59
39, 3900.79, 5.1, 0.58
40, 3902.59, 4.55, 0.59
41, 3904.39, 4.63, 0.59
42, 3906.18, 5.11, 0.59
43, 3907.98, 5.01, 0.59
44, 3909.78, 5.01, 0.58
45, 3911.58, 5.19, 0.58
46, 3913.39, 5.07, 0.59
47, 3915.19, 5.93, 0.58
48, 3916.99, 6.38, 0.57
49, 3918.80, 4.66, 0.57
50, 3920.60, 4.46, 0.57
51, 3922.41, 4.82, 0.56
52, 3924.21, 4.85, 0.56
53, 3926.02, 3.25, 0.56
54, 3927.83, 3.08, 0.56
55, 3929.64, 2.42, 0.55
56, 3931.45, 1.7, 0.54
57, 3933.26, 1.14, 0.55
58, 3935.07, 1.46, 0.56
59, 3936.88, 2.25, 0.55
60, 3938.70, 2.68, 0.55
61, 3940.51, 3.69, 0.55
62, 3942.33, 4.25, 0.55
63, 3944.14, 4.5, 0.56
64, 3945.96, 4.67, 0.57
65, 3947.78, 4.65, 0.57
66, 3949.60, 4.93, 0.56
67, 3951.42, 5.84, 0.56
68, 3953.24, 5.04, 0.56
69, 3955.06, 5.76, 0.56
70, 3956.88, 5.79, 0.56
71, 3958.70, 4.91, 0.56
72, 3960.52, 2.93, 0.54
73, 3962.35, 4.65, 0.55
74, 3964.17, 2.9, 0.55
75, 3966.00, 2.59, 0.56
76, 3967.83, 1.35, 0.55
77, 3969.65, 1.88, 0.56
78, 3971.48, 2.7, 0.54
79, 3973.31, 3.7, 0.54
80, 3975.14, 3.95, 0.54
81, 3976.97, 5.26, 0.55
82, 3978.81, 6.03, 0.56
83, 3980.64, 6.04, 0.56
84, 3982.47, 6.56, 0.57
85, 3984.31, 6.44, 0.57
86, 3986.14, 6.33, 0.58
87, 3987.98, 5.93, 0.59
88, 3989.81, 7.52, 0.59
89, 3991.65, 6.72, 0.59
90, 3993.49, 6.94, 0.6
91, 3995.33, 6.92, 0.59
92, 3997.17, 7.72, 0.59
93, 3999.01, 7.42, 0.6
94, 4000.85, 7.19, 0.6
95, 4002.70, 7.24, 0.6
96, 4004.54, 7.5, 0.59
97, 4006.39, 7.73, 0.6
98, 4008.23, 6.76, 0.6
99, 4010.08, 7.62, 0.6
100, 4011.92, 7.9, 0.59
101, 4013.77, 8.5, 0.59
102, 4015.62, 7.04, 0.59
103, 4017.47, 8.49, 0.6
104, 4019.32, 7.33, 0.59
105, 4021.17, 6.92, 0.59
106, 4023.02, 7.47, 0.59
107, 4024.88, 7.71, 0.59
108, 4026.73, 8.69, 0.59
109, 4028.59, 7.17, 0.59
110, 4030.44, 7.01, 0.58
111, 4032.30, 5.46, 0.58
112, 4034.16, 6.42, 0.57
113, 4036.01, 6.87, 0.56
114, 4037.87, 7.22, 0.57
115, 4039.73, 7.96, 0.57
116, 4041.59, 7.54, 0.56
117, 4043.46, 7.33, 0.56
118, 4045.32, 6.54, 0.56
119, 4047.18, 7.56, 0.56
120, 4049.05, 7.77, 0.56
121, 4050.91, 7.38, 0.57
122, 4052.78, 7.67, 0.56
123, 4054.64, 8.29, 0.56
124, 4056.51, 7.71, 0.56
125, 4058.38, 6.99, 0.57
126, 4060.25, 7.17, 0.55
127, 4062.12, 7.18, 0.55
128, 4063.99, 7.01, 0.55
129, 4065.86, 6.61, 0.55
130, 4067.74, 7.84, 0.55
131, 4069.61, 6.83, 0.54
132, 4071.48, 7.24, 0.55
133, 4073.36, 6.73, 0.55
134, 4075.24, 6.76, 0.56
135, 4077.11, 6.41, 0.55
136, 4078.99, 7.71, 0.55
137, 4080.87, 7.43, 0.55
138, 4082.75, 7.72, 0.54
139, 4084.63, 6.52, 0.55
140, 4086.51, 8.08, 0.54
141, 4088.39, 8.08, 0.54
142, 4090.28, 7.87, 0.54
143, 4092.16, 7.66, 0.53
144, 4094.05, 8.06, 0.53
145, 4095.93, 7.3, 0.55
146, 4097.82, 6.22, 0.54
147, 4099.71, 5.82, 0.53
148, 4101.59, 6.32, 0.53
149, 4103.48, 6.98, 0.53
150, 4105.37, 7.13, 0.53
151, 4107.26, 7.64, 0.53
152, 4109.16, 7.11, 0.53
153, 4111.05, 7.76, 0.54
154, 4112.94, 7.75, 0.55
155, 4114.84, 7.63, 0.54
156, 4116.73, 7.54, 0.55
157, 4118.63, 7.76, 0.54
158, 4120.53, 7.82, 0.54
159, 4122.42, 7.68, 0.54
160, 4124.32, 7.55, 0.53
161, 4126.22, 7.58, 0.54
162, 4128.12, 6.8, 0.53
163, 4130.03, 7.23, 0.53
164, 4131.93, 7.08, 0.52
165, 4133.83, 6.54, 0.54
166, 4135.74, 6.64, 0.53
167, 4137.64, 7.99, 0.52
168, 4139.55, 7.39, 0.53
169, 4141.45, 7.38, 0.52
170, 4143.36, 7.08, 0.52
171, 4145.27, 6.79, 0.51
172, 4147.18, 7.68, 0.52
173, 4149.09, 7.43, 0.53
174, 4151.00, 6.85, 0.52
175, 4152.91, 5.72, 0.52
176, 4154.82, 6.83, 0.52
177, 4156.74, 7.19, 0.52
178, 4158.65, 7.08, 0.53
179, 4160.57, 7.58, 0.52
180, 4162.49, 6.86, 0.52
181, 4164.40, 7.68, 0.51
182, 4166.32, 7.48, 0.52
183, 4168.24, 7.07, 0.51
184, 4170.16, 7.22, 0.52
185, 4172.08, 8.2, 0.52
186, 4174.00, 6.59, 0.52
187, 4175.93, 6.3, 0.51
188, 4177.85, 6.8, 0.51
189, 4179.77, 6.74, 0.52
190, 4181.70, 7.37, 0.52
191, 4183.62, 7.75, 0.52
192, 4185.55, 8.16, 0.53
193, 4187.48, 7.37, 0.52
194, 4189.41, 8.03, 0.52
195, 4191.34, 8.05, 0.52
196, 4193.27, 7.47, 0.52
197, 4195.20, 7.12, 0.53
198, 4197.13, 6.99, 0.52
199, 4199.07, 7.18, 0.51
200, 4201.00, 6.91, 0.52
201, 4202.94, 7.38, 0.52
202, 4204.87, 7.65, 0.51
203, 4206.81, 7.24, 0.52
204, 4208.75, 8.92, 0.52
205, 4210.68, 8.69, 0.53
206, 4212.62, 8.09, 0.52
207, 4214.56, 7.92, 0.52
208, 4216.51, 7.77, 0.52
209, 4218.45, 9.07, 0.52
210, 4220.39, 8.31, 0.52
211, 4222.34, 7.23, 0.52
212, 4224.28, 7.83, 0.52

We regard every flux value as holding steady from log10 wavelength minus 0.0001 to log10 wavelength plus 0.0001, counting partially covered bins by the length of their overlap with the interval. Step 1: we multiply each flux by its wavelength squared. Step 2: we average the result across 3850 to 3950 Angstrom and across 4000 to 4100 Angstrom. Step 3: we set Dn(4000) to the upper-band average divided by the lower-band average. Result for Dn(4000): 1.9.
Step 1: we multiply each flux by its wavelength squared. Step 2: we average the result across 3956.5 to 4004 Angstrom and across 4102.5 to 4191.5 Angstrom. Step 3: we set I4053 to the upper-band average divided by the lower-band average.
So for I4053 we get 1.49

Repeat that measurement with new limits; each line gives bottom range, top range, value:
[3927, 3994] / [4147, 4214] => 1.91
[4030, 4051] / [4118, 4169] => 1.07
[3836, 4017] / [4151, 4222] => 1.81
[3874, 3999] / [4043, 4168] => 1.73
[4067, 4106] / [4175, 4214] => 1.10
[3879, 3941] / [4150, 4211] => 2.02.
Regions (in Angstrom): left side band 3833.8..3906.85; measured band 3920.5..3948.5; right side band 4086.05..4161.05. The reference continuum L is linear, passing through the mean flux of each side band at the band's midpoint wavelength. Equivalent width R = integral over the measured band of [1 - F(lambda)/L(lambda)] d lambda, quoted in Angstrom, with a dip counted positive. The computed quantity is 8.6 Angstrom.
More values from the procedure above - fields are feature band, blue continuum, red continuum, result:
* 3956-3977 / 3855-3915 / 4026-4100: 8.2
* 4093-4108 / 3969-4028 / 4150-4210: 0.2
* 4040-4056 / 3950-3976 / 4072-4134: -4.3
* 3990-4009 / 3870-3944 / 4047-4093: -4.0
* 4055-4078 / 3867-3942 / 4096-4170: -2.9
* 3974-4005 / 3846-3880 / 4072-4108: -4.4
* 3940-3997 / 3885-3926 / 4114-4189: 5.8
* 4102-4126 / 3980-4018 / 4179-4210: -0.4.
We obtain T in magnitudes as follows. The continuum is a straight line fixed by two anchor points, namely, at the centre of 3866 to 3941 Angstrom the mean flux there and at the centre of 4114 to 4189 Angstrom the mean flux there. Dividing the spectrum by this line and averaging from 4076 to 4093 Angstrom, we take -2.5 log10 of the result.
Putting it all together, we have -0.17 mag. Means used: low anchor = 4.16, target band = 7.49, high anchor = 7.25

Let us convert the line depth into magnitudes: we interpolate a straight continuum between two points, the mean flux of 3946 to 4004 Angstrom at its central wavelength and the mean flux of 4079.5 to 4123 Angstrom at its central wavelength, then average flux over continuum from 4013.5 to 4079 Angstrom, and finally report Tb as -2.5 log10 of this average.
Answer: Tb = -0.13 mag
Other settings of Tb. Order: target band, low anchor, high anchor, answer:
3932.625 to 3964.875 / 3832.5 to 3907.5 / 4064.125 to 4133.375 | 0.256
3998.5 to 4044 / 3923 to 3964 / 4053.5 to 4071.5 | -0.213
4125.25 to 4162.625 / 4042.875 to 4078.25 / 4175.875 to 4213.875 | 0.049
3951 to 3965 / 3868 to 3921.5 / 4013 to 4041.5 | 0.249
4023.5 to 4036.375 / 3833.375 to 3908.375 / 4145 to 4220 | -0.228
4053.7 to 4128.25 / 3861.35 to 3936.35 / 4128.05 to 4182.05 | -0.151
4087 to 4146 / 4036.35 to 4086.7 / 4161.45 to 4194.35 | 0.003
